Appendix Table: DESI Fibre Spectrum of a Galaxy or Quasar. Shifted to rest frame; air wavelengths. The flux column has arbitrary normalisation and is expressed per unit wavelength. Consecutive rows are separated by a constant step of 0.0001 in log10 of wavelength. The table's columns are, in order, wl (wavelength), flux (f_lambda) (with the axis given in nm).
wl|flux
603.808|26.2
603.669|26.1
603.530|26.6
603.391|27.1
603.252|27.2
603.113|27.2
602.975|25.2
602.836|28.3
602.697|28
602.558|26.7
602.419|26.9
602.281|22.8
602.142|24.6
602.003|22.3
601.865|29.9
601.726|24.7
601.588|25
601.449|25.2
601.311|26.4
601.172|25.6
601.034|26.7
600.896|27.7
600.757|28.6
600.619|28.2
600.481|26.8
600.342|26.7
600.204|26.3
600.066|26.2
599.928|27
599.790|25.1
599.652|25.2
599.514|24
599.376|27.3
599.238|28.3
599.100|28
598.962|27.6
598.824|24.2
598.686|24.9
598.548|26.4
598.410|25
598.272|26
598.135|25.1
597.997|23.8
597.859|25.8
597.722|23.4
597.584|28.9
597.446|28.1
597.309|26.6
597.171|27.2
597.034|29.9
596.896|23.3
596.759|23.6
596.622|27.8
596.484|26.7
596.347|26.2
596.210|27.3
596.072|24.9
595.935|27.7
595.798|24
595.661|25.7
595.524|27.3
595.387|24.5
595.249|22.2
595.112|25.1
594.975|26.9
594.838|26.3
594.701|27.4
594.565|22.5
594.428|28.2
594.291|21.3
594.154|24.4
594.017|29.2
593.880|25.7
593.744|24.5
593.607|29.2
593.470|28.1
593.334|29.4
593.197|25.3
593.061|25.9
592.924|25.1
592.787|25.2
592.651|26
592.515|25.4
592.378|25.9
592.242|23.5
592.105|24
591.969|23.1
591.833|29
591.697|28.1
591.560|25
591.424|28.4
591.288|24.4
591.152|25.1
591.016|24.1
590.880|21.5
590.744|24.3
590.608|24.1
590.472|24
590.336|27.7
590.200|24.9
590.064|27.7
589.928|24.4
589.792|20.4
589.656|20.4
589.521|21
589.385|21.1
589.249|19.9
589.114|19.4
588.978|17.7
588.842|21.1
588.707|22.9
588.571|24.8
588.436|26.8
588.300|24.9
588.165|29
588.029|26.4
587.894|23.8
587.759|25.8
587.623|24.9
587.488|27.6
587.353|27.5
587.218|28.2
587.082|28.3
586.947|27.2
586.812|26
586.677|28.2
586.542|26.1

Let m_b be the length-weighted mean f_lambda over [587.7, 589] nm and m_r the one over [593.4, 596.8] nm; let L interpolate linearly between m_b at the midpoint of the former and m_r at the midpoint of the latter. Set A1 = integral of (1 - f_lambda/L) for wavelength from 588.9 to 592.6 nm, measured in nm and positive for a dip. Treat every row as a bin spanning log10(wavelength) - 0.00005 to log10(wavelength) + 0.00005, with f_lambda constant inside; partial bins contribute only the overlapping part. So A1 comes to 0.17 nm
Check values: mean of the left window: 24.5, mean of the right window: 25.9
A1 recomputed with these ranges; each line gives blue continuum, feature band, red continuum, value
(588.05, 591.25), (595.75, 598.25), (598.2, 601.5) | -0.06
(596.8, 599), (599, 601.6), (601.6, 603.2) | -0.06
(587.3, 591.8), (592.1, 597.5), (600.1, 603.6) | -0.17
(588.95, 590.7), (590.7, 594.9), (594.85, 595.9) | -0.29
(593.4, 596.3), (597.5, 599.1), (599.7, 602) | 0.03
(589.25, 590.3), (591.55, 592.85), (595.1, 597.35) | -0.09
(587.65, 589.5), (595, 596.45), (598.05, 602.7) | -0.03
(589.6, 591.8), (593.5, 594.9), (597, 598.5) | -0.02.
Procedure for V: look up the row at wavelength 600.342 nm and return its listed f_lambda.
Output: 26.7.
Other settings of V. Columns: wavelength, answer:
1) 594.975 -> 26.9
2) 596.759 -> 23.6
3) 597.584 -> 28.9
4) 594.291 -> 21.3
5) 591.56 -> 25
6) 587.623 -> 24.9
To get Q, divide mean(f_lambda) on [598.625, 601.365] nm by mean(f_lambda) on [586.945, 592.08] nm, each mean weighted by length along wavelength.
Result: 1.08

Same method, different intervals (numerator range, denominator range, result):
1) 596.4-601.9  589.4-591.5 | 1.09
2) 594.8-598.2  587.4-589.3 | 1.08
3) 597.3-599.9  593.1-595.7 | 1.00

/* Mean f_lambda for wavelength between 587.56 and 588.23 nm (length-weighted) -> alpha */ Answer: 26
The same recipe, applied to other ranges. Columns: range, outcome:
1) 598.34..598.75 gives 25.4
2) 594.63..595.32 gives 25.6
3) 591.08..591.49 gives 26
